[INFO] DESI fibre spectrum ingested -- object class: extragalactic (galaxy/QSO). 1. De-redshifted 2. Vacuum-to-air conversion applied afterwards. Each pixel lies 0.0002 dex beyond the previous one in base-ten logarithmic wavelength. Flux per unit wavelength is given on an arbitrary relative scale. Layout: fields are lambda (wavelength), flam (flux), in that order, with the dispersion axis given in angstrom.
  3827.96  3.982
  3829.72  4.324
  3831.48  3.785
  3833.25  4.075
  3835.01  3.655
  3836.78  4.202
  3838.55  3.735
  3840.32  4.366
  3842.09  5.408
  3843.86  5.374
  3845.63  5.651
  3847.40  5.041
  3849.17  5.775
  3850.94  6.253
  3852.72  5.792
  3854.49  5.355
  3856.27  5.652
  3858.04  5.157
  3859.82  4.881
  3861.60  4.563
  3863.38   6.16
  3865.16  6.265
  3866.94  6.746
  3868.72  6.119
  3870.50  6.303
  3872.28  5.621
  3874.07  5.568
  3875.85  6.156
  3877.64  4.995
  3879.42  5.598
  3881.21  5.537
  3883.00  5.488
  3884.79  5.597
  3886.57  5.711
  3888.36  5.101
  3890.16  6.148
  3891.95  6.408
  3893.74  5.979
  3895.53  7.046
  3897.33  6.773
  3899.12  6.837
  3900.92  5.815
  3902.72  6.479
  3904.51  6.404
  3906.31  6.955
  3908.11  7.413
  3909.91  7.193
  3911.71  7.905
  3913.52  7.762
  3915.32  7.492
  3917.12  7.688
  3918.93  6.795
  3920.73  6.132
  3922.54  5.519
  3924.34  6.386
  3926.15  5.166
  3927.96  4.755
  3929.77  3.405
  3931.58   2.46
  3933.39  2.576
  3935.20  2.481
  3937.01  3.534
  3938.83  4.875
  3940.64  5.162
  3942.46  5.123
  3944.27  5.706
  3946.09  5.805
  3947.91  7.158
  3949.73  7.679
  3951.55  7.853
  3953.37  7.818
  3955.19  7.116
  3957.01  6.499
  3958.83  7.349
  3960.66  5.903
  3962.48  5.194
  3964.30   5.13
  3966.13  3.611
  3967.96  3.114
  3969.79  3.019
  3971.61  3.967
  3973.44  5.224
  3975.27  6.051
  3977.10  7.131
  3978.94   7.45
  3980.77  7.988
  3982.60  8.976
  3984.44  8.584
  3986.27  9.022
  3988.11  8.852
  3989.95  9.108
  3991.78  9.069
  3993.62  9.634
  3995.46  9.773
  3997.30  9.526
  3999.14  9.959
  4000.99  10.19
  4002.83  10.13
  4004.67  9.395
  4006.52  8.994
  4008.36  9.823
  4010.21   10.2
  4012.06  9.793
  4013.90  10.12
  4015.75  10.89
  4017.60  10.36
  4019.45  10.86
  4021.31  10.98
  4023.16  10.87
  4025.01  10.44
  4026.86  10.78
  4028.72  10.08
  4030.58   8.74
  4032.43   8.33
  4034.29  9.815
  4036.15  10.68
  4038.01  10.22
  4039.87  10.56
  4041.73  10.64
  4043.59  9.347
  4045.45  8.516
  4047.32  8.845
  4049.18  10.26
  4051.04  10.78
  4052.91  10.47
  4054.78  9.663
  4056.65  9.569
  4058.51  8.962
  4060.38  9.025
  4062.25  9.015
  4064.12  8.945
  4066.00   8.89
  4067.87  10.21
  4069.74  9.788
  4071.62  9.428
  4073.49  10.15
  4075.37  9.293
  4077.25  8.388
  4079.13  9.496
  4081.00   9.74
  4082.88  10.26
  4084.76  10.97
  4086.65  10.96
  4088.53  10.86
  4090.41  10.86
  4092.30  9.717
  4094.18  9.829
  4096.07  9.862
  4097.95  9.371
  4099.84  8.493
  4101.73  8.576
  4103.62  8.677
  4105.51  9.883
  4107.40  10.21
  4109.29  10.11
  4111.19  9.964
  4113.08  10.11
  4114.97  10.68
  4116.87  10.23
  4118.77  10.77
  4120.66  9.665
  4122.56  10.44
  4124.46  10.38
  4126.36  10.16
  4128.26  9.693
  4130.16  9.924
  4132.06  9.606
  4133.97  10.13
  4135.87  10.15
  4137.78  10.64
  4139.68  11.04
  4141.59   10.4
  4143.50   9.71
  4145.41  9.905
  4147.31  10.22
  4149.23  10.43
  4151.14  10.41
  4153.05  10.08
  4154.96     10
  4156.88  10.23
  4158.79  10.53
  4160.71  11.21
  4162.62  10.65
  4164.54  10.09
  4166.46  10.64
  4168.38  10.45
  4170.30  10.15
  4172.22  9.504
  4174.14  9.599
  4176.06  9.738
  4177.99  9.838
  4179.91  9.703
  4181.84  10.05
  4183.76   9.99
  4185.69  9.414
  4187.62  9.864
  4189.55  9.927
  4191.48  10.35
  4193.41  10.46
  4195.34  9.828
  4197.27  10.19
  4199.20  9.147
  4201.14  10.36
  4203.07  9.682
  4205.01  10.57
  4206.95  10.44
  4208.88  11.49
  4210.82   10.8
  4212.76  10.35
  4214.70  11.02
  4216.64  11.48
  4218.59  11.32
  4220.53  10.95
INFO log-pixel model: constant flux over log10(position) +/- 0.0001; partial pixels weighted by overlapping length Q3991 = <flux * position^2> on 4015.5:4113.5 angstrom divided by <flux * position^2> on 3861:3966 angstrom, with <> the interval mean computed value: 1.79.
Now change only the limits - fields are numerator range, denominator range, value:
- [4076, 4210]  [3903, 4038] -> 1.46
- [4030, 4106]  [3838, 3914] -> 1.79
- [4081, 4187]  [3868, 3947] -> 1.96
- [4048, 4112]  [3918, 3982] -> 1.89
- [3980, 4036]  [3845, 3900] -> 1.79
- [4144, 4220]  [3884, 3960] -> 1.93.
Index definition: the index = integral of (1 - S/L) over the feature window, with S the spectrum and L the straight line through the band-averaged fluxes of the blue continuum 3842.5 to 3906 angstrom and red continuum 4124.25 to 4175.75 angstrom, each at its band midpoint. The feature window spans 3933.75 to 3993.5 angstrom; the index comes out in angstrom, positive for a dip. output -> 8.08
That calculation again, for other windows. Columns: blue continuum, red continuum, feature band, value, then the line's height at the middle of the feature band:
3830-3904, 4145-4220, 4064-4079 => -1.4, 8.6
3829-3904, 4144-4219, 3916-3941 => 6.3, 6.45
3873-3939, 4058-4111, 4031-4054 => -2.9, 8.74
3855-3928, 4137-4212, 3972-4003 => -3.9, 7.53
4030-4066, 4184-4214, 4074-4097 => -0.7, 9.74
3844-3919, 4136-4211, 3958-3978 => 6.2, 7.34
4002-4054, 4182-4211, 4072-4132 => 1.0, 10.1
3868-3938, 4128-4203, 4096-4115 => -0.9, 9.13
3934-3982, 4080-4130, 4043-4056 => -2.0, 8.38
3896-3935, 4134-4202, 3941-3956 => -0.3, 6.57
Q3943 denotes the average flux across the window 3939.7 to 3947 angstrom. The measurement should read 5.45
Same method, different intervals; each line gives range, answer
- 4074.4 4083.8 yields 9.44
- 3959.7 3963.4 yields 5.57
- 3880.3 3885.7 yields 5.54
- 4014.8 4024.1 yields 10.8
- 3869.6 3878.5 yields 5.73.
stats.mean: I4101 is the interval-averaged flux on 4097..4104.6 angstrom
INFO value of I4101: 8.79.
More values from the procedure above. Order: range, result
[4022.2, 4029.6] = 10.6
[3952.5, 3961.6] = 6.93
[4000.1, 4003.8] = 10.2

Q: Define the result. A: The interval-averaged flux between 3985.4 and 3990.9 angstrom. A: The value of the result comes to 9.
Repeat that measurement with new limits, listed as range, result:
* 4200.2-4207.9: 10.3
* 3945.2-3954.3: 7.26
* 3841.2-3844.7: 5.39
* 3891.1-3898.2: 6.55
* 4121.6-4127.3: 10.3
